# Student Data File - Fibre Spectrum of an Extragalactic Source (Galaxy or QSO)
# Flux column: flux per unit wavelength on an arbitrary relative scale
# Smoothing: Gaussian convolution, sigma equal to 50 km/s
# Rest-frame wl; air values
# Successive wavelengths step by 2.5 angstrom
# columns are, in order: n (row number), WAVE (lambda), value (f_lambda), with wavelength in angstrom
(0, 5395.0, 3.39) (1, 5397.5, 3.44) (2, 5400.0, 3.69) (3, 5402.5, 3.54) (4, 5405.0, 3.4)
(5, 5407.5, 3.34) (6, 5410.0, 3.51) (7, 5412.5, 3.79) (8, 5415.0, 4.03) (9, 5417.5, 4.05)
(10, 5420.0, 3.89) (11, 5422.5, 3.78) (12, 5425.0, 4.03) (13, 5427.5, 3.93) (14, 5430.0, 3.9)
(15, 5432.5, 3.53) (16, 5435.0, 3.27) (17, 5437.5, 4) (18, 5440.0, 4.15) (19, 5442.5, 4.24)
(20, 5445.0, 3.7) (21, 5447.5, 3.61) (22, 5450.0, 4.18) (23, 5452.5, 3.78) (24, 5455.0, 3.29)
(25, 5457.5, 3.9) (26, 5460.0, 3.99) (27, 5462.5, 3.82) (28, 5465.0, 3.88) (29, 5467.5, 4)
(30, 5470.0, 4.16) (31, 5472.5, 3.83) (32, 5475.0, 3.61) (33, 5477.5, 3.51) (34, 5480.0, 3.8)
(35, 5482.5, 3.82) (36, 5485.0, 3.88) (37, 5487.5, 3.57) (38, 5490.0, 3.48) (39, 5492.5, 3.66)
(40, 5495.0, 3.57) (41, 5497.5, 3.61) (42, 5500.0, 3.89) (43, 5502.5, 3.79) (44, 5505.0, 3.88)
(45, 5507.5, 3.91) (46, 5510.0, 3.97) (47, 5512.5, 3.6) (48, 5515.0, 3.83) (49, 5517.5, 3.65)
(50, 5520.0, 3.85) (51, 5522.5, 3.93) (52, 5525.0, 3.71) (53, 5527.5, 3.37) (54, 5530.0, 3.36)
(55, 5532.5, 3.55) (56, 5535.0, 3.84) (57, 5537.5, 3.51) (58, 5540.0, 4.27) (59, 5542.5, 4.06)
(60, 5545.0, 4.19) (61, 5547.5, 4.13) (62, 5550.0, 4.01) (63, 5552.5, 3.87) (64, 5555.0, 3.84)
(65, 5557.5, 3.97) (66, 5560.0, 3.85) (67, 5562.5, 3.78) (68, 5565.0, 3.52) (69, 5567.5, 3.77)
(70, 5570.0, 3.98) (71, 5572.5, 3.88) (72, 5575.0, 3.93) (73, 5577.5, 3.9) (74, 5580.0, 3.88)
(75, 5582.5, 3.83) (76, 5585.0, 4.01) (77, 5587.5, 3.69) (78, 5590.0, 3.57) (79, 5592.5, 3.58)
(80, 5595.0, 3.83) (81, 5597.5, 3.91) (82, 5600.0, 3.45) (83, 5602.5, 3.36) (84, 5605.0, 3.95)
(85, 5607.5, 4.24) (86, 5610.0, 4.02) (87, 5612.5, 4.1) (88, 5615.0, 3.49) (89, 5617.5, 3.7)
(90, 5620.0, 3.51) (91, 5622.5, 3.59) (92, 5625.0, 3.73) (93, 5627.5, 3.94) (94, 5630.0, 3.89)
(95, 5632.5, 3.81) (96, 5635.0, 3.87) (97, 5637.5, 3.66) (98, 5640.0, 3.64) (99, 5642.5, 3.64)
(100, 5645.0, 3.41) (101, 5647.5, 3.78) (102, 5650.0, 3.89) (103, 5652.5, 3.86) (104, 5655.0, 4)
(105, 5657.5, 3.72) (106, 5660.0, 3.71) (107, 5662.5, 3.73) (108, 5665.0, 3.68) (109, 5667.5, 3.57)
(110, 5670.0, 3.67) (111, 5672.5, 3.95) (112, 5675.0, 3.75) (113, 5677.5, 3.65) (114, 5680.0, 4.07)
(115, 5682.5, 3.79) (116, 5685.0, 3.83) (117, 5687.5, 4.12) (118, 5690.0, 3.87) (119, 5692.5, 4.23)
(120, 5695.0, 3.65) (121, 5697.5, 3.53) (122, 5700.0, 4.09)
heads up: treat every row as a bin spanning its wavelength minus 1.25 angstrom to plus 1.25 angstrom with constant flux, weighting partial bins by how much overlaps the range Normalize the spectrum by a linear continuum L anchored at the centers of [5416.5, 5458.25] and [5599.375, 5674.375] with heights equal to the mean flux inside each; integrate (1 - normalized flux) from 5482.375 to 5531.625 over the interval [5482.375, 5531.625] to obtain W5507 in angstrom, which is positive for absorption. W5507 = 1.22 angstrom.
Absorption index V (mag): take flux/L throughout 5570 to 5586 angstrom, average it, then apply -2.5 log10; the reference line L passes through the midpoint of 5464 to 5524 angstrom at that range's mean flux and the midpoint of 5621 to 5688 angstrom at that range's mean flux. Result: -0.04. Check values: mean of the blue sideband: 3.78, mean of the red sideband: 3.77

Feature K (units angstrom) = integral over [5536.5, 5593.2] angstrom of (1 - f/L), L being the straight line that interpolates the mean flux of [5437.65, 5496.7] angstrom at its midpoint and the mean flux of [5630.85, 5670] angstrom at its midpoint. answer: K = -1.7 angstrom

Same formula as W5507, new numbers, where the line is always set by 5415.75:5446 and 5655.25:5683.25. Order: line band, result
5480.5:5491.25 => 0.4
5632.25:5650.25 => 0.4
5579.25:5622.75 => 0.3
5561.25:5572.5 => 0.1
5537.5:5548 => -0.7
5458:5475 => -0.3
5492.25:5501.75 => 0.4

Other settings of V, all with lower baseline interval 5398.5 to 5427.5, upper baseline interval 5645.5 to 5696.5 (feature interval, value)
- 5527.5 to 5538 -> 0.07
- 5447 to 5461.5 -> -0.01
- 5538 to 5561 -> -0.06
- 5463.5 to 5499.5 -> 0.00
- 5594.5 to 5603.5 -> 0.05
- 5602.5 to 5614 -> -0.05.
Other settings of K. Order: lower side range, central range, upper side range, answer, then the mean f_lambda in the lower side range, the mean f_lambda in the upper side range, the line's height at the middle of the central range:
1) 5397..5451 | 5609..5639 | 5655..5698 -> 0.2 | 3.78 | 3.81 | 3.8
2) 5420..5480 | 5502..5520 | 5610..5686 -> 0.0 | 3.83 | 3.76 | 3.81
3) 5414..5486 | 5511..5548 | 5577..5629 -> 0.2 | 3.85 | 3.77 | 3.81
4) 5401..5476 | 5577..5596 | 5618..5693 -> 0.0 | 3.8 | 3.78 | 3.79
